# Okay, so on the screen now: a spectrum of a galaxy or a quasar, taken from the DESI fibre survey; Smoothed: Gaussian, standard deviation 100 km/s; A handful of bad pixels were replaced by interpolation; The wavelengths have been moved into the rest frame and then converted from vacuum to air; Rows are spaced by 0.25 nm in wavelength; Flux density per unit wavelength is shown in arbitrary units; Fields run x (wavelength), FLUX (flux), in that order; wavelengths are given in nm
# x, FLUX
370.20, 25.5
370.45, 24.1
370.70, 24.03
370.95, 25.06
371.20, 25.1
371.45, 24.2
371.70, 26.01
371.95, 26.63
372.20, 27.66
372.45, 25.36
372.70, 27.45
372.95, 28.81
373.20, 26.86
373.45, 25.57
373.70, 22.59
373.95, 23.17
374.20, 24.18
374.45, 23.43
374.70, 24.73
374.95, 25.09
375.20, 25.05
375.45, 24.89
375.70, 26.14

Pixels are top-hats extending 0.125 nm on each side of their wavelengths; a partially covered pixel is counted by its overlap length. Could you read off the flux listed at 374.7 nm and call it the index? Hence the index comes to 24.73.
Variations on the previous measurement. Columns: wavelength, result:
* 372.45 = 25.36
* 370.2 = 25.5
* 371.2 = 25.1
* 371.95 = 26.63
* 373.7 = 22.59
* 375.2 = 25.05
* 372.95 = 28.81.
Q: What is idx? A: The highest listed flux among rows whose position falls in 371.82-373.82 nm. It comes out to 28.81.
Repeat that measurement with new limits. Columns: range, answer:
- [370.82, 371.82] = 26.01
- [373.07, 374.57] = 26.86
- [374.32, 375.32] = 25.09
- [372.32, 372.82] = 27.45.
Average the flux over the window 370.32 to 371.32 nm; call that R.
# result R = 24.6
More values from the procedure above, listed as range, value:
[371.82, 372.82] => 26.8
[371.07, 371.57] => 24.7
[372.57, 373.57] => 27.2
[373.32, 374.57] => 23.8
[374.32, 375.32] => 24.6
